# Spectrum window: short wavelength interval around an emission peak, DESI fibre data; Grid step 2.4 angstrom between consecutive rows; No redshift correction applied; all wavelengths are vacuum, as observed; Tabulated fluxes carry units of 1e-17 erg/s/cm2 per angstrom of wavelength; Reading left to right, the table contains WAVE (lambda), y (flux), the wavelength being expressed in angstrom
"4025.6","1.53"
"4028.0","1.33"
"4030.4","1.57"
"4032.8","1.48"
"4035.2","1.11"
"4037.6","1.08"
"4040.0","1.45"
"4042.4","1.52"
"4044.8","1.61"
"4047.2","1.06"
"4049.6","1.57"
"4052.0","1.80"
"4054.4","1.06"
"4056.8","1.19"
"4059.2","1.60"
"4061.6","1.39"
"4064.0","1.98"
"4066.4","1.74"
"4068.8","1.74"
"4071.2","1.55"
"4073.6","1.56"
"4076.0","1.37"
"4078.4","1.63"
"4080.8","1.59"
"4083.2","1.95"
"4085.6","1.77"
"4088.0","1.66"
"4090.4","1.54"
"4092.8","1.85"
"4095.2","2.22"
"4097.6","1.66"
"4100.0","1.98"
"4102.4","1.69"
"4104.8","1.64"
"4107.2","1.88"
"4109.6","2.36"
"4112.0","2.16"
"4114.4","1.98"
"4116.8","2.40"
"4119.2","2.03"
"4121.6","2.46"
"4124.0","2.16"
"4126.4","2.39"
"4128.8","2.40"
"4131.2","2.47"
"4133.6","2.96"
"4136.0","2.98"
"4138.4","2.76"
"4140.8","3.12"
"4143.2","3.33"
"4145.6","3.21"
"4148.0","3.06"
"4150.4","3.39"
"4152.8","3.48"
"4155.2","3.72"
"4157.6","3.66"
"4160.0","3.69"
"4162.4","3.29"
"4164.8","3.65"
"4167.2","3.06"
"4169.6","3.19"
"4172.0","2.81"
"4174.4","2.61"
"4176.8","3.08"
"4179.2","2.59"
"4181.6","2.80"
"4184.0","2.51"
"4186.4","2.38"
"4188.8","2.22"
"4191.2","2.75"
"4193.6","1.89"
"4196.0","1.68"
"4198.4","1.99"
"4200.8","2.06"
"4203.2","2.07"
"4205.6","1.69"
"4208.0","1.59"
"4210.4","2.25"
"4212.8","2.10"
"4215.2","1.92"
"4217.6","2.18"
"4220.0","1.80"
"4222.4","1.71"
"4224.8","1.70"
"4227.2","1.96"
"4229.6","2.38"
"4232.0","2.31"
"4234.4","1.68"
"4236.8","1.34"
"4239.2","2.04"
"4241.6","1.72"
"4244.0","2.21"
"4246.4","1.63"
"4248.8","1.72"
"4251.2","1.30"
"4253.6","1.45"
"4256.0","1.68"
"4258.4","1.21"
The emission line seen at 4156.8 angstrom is C IV 1549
